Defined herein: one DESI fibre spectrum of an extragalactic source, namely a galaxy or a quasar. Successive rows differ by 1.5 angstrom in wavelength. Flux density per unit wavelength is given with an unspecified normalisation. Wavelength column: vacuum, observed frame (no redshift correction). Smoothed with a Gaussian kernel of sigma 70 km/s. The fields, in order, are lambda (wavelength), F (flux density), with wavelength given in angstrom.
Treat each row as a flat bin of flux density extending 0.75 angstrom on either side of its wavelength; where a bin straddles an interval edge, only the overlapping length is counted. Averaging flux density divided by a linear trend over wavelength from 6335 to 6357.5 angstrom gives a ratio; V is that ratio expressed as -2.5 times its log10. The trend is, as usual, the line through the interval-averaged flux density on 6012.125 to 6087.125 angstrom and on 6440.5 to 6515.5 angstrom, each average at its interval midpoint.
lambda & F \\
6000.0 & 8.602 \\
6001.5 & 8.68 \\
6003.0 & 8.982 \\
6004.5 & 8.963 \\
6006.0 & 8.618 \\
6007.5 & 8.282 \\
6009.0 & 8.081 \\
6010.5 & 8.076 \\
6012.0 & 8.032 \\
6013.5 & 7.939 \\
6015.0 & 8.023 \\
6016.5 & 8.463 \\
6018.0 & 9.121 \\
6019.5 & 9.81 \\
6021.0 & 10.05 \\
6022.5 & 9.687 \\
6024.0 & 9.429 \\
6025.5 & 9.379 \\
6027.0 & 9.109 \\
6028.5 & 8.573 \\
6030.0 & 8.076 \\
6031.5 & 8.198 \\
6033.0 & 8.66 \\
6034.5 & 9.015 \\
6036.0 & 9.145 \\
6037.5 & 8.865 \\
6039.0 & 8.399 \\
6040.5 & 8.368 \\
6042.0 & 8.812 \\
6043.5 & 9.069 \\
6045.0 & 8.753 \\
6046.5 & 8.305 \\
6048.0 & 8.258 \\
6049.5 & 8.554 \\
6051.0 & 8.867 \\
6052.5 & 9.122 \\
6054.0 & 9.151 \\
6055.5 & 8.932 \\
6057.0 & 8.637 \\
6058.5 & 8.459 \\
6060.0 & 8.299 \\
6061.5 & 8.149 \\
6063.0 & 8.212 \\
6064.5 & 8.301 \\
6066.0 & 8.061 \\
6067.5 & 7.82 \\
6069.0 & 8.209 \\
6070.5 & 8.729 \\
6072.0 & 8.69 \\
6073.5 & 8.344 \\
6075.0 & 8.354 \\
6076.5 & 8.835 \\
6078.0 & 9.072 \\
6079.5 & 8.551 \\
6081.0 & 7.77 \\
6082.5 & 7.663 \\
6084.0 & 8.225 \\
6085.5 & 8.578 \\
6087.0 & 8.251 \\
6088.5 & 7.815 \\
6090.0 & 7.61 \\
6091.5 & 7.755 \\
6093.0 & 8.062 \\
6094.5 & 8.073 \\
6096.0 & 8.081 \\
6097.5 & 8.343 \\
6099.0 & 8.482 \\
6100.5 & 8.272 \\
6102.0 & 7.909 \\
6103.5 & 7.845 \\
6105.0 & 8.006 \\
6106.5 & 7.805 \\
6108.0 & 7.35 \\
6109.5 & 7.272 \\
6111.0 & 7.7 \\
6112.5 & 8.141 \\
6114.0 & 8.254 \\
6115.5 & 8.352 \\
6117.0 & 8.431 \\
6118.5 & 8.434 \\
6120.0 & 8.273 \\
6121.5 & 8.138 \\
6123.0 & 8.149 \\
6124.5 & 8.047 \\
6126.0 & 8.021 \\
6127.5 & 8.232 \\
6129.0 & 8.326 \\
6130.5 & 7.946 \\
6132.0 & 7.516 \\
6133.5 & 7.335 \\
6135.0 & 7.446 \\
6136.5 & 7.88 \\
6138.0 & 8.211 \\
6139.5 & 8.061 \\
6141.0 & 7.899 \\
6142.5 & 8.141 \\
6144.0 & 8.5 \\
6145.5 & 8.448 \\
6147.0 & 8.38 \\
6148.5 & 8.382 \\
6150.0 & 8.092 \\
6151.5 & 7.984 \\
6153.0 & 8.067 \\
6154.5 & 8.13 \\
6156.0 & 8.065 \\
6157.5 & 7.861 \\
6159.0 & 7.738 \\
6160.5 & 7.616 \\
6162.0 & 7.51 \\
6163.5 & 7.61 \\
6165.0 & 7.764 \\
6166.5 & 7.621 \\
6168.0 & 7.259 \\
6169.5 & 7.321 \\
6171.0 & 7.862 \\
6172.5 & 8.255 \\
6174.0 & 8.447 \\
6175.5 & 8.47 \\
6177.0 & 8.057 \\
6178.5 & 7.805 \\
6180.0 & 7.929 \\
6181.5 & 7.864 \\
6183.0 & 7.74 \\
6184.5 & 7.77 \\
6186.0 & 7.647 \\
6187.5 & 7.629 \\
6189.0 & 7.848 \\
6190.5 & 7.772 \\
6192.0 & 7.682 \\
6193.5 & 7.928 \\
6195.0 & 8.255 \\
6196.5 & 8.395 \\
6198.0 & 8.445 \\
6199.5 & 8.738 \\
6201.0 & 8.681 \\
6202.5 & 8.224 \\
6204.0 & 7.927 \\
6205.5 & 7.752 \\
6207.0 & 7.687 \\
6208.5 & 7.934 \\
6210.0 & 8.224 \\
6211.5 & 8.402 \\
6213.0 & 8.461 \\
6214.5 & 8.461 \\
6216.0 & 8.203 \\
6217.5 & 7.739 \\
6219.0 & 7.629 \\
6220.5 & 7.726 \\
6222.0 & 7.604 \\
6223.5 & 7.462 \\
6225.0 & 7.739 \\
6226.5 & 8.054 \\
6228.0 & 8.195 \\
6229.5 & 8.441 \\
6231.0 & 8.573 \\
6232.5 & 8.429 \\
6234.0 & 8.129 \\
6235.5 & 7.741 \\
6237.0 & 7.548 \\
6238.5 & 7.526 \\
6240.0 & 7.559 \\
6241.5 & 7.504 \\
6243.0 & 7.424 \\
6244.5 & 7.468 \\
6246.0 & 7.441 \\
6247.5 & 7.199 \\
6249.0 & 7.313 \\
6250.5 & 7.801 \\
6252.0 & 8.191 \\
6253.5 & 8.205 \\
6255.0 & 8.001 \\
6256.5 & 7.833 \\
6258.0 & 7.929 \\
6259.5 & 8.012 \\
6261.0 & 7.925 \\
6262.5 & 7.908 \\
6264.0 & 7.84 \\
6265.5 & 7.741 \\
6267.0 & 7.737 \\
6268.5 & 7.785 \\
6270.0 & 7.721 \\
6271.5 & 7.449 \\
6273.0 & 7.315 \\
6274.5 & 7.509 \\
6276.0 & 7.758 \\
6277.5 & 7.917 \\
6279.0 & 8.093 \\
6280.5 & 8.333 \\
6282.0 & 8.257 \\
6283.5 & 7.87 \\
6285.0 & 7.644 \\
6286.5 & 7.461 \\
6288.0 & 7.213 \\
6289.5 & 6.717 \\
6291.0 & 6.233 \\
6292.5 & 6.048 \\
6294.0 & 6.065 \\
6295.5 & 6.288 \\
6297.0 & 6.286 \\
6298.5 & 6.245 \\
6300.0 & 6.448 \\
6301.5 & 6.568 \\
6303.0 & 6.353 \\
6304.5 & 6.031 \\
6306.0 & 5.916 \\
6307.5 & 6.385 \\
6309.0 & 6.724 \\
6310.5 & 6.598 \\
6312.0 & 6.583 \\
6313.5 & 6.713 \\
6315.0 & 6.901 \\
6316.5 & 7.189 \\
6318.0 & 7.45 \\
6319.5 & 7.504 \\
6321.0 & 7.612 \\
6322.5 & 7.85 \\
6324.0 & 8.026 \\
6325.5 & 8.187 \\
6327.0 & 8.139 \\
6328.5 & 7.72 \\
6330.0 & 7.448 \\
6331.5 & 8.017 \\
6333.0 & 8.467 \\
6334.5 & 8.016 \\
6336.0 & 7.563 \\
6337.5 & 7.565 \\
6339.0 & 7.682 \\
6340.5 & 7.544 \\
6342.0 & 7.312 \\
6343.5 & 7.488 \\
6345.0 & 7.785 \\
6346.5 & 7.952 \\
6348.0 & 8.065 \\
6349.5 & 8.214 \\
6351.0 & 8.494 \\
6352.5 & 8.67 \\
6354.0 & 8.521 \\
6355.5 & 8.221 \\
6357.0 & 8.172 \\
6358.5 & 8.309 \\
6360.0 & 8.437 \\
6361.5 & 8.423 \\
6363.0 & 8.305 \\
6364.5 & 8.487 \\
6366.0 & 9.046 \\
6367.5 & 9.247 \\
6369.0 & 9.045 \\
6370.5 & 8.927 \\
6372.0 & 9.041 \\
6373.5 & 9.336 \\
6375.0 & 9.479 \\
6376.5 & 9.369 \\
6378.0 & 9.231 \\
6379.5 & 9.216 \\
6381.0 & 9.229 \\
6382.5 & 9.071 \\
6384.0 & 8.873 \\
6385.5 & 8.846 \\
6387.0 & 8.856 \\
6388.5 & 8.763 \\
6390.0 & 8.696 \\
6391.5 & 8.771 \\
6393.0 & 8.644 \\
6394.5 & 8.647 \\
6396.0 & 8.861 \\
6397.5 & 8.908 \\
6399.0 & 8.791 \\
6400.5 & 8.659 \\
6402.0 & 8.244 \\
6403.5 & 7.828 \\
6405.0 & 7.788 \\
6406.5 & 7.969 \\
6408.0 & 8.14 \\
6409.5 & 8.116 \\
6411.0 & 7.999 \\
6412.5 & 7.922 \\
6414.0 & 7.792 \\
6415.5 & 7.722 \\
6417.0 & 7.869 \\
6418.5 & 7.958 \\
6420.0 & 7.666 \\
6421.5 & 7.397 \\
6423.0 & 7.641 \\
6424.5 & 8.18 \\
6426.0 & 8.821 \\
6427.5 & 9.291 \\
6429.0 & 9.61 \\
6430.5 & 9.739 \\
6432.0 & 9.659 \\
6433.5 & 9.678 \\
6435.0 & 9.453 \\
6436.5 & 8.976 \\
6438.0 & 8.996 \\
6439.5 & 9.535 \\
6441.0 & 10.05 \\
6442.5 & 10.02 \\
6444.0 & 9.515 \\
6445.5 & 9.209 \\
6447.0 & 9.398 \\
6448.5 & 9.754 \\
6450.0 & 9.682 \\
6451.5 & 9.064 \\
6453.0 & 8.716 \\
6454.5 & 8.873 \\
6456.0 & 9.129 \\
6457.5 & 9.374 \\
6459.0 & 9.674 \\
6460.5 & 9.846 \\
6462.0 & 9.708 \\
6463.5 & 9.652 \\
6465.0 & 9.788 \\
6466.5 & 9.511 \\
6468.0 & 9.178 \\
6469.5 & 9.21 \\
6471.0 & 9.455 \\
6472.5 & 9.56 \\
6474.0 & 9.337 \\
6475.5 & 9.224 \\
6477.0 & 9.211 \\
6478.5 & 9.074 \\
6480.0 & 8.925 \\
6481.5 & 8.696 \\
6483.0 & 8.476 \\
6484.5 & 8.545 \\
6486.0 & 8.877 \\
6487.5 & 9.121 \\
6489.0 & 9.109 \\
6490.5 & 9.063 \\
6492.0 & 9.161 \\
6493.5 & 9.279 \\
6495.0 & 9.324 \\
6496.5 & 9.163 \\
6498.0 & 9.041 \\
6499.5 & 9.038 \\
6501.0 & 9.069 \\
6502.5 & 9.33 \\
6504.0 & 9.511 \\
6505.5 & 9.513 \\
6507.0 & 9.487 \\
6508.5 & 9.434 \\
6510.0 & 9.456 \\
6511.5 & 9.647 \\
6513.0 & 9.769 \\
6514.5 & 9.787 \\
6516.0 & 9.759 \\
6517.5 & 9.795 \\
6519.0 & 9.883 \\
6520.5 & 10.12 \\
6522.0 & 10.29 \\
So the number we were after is 0.15 mag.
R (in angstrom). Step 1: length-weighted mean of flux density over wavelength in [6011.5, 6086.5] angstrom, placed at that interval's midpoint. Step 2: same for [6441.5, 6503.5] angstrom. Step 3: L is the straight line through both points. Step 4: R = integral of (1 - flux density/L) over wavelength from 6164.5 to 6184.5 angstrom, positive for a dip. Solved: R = 2.13 angstrom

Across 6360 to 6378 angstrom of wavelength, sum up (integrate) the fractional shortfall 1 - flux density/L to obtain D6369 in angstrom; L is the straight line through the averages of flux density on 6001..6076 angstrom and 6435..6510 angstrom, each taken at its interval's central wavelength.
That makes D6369 0.3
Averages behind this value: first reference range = 8.64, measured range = 8.96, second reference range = 9.29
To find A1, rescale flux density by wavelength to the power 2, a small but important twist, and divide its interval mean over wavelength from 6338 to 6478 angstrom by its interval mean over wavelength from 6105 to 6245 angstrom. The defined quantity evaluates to 1.19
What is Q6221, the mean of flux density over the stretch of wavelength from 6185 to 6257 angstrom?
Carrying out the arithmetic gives 7.93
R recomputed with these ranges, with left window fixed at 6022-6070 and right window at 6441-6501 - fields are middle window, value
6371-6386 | -0.1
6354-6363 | 0.8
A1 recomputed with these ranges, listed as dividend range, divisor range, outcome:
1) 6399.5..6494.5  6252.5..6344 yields 1.27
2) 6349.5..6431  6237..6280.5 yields 1.16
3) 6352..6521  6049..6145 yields 1.23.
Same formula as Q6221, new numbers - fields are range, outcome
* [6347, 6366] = 8.38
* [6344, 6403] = 8.71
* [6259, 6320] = 7.13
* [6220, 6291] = 7.75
